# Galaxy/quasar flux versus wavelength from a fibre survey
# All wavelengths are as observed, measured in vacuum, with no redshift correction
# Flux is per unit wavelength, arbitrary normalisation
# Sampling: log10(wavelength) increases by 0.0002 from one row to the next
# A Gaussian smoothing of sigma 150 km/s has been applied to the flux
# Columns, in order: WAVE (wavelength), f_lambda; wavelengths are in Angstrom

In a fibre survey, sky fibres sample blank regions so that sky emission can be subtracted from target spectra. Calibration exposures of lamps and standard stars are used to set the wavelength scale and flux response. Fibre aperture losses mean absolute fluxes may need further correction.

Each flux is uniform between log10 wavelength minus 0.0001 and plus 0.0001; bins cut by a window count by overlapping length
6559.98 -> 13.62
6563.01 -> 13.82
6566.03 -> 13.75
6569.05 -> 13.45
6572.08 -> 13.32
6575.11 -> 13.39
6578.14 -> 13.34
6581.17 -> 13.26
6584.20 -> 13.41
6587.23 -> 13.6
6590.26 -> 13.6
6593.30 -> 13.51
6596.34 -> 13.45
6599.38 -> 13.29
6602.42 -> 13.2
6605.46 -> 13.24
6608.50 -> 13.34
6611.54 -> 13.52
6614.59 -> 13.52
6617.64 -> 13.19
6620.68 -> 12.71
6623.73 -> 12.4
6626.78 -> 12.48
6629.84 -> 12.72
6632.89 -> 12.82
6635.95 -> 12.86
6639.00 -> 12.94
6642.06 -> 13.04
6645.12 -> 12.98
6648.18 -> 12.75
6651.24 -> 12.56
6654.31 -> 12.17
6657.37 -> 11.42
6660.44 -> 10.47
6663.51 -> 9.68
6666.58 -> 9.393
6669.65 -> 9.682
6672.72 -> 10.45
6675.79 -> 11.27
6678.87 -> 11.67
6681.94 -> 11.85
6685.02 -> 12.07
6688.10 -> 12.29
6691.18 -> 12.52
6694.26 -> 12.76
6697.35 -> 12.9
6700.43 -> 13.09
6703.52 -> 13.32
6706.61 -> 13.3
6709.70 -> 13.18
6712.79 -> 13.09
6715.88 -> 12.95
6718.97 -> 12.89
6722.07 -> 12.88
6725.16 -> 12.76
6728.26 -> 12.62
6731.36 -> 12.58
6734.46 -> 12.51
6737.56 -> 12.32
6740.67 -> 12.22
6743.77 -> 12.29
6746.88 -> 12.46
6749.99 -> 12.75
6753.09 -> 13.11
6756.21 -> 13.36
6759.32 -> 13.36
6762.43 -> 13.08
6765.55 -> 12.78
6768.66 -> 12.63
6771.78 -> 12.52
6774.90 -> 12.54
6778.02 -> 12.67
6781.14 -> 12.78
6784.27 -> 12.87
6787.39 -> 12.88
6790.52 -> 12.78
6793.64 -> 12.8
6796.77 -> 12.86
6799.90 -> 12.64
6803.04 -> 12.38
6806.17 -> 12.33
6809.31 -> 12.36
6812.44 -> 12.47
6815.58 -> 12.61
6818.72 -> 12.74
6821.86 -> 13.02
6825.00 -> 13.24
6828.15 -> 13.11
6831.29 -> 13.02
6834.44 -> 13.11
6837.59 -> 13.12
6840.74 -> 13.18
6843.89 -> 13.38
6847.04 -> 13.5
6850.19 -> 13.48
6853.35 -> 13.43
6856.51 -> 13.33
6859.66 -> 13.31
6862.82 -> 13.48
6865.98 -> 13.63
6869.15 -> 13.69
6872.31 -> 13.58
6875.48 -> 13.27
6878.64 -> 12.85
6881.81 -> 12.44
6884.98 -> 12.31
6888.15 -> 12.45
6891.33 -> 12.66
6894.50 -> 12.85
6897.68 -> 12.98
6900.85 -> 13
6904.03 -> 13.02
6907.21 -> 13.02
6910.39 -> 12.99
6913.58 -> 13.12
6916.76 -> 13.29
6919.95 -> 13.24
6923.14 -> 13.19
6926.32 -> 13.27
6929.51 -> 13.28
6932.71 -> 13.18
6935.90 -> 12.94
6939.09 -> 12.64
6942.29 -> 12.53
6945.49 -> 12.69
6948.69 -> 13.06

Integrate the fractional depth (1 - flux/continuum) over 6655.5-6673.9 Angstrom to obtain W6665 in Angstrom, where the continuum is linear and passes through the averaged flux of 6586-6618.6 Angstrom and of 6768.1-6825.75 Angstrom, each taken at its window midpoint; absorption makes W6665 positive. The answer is 4.14 Angstrom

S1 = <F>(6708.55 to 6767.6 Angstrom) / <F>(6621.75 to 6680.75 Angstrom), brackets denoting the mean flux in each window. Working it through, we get 1.09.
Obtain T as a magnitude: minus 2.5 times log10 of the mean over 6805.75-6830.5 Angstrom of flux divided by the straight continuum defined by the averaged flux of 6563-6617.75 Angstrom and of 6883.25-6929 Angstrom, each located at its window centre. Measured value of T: 0.028 mag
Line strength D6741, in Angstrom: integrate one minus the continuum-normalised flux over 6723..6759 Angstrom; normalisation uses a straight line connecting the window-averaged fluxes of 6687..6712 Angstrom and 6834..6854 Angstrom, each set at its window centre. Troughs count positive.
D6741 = 1.1 Angstrom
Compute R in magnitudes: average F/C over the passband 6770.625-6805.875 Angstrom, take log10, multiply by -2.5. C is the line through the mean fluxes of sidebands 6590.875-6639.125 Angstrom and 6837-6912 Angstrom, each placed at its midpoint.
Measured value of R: 0.04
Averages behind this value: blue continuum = 13.1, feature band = 12.7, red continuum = 13.1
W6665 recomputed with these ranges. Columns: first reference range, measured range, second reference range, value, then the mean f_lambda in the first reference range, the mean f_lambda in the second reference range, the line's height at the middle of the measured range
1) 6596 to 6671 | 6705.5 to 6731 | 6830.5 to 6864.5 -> -0.4 Angstrom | 12.4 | 13.3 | 12.7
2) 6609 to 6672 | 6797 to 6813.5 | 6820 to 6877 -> 0.8 Angstrom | 12.2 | 13.3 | 13.1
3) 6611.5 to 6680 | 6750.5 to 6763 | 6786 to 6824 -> -0.7 Angstrom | 12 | 12.7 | 12.5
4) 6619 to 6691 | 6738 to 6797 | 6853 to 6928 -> -1.5 Angstrom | 11.9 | 13.1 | 12.5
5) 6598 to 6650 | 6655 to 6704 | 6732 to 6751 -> 4.6 Angstrom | 13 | 12.4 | 12.7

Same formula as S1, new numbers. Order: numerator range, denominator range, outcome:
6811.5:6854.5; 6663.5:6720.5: 1.08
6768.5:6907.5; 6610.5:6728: 1.05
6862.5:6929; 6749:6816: 1.02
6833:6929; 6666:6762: 1.06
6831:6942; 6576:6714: 1.05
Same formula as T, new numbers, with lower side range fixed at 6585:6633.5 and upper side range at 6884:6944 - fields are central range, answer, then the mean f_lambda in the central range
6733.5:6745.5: 0.06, 12.3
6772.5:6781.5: 0.03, 12.6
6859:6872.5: -0.05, 13.5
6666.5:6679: 0.24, 10.5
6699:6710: -0.01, 13.2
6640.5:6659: 0.06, 12.5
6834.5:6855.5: -0.03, 13.3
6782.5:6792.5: 0.02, 12.8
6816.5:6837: 0.00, 13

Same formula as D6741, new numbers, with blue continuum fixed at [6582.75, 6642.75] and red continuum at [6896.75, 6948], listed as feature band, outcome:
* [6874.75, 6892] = 0.54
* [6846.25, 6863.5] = -0.48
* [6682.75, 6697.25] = 0.75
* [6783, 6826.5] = 1.20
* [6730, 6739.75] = 0.48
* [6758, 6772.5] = 0.22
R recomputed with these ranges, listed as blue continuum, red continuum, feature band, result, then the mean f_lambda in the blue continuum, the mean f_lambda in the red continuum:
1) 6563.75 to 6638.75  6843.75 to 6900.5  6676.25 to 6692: 0.10 mag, 13.2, 13.1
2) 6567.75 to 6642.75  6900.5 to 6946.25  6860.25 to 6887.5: -0.01 mag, 13.2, 13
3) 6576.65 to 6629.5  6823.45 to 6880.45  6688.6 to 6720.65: 0.02 mag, 13.2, 13.3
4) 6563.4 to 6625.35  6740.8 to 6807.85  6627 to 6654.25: 0.03 mag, 13.3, 12.7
